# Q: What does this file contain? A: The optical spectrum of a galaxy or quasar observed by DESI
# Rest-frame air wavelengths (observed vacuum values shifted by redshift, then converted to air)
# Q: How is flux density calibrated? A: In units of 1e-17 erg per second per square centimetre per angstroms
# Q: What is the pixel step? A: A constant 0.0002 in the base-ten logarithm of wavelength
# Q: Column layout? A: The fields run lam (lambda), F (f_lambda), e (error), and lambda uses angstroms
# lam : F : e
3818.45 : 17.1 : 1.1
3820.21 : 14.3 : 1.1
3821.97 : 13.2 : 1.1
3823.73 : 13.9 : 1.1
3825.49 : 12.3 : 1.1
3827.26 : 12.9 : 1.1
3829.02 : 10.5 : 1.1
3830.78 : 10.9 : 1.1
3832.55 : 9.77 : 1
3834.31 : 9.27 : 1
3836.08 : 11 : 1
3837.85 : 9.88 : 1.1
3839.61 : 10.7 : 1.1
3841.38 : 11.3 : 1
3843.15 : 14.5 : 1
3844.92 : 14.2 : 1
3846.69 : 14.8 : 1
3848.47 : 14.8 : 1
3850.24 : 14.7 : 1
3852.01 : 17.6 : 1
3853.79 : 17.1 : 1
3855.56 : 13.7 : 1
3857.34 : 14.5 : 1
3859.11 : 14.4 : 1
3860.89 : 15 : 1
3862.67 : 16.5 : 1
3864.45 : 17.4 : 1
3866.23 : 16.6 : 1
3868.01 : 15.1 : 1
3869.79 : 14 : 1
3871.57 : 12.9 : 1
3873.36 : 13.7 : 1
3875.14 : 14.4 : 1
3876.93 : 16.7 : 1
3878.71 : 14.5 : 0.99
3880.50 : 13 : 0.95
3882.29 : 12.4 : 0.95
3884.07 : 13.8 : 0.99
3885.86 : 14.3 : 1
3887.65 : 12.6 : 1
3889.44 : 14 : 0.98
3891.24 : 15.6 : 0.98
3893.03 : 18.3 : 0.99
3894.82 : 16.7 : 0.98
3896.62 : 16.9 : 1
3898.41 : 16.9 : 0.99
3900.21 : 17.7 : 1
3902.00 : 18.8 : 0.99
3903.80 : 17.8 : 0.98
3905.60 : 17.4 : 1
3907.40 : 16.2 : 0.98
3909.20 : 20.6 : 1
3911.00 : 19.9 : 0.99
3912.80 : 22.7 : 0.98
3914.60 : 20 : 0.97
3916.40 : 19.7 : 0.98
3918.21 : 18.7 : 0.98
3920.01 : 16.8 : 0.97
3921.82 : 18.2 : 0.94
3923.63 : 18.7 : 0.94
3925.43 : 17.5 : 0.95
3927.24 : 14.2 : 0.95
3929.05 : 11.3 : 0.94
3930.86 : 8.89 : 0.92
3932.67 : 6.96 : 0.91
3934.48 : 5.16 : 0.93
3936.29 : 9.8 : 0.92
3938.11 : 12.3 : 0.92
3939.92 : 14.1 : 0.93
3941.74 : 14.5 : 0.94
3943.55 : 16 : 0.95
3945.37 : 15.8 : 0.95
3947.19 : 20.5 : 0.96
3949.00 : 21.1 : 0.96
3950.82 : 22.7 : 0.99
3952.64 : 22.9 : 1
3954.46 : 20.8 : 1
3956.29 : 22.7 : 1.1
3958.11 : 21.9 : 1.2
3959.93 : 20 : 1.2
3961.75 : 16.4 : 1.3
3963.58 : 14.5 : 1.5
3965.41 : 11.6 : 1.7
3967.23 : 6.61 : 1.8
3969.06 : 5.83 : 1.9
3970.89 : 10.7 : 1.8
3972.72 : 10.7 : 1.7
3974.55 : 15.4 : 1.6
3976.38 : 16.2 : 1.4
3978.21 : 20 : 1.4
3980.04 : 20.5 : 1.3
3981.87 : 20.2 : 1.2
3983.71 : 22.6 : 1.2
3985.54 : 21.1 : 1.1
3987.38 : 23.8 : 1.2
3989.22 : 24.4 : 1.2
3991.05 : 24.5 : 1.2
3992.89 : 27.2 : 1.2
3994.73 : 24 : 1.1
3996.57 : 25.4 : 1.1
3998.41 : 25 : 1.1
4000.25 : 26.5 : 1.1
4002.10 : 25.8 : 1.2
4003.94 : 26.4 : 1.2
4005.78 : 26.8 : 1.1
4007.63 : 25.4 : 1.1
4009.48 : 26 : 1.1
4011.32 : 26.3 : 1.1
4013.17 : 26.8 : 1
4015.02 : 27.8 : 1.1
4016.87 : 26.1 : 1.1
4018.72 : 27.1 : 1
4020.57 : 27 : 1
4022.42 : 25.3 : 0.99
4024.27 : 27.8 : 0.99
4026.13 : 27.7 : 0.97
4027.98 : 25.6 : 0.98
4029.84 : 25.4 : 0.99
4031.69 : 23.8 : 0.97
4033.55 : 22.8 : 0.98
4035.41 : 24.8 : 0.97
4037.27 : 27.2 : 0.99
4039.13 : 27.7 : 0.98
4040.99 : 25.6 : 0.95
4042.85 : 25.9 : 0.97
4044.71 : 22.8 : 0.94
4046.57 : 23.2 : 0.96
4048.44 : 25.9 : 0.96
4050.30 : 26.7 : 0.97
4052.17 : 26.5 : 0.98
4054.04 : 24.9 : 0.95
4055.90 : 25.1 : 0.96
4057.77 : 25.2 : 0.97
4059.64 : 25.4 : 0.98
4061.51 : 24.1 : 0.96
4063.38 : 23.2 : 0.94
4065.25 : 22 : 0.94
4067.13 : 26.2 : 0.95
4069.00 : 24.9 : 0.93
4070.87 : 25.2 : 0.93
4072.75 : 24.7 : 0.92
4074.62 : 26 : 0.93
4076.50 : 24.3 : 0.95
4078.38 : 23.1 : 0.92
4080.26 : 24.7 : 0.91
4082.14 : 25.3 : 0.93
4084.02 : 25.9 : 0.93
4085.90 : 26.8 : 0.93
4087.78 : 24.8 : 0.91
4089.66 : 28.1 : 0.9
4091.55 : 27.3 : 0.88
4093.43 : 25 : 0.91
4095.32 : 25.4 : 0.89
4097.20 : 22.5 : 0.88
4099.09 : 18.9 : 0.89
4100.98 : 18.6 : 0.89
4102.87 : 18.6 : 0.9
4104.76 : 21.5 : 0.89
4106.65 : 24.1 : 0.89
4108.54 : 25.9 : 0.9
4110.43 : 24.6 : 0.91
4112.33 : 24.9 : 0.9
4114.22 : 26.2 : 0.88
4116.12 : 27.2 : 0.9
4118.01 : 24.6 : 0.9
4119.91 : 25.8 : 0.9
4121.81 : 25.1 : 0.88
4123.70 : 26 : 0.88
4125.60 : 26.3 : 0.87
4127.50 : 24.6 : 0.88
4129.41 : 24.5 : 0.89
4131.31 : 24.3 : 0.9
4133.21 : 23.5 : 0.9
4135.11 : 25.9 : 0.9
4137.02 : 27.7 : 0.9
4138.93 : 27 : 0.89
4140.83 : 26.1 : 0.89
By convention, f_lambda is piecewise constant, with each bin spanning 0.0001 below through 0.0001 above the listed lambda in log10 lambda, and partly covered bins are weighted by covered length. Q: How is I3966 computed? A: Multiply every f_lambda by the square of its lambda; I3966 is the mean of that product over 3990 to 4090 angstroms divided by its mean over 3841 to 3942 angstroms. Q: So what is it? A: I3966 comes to 1.80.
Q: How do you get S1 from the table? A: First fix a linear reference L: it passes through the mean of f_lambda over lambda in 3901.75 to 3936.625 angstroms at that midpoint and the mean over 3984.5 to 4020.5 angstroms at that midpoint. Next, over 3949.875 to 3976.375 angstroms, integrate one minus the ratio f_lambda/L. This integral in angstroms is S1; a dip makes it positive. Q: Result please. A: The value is 6.2 angstroms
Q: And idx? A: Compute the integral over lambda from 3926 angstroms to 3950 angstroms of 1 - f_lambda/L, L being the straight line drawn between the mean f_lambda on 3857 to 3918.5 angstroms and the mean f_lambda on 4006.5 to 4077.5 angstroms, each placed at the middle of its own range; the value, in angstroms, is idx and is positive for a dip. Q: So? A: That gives 7.61 angstroms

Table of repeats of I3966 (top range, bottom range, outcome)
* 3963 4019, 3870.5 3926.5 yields 1.34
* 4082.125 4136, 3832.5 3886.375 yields 1.98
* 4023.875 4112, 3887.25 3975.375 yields 1.65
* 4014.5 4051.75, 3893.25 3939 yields 1.71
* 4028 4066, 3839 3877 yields 1.86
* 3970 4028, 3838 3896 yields 1.73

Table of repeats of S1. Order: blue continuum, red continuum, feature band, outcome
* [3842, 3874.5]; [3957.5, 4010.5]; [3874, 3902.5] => 1.7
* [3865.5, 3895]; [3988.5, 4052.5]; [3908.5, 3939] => 4.2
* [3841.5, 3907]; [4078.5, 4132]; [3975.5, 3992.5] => -1.7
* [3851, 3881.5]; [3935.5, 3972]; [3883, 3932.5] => -3.6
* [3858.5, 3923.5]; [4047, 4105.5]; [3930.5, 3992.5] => 9.2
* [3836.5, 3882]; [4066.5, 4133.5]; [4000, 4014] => -3.8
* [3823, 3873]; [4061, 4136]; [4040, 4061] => -2.6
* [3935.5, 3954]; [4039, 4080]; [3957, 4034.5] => -4.8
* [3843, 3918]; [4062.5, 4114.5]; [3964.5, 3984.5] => 5.3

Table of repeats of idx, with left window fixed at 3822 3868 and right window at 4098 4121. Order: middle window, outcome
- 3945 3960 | -3.08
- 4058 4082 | -2.84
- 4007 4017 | -3.37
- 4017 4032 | -4.50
